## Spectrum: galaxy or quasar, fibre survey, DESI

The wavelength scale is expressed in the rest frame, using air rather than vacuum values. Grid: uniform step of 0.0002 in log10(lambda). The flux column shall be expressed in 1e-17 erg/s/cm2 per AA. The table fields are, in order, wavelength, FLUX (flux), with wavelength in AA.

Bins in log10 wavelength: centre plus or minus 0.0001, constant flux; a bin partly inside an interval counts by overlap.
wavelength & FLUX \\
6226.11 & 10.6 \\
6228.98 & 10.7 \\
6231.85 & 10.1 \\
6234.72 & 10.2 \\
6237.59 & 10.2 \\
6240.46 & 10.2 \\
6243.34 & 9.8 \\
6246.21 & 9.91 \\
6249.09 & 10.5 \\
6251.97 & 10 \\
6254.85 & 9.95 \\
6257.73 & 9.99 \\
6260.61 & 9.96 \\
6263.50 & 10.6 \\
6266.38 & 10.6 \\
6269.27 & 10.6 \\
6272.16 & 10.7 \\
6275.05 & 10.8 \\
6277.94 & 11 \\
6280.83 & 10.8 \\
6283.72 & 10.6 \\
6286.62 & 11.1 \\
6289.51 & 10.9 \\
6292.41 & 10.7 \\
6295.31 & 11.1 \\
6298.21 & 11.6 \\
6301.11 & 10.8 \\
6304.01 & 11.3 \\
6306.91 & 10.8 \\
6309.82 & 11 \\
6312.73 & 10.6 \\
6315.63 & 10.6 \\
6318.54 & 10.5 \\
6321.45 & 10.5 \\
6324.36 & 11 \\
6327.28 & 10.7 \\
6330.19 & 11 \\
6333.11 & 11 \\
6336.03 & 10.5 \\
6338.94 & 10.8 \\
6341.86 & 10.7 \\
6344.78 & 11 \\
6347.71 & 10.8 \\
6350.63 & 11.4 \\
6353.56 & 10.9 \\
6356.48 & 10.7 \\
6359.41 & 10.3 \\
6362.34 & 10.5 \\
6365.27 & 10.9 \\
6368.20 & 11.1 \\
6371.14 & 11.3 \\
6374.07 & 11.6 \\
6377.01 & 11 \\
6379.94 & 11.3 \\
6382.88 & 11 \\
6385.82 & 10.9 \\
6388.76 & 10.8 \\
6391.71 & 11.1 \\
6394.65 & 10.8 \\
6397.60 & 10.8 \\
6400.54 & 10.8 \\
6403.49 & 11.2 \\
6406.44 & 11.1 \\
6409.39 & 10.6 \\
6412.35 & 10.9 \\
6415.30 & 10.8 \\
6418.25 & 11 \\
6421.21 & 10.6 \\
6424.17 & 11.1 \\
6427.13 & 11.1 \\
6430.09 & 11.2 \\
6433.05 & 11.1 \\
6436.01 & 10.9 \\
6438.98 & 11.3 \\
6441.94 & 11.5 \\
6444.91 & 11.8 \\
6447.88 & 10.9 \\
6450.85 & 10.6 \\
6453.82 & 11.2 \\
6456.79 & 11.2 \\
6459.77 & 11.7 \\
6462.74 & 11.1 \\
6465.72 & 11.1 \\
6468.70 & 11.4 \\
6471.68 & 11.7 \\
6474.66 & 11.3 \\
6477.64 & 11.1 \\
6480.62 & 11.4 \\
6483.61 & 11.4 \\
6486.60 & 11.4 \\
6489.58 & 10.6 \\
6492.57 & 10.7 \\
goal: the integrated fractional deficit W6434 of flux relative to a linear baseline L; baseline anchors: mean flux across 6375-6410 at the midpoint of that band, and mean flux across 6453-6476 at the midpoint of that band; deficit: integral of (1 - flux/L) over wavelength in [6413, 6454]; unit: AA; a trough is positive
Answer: 0.4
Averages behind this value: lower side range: 11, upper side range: 11.3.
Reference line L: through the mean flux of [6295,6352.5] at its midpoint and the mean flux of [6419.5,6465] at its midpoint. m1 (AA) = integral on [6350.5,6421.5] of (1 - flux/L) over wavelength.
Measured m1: 0.6 AA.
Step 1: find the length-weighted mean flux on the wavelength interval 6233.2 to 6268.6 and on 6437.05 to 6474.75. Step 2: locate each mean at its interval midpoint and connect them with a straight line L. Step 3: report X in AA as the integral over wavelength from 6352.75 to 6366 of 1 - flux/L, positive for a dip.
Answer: 0.15 AA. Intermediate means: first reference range 10.2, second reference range 11.3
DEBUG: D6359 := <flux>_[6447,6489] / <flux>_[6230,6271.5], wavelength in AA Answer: 1.1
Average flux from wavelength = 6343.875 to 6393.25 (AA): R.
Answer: 11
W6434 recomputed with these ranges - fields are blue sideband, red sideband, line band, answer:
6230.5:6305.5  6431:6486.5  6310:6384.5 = -0.2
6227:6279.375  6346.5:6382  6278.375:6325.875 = -1.1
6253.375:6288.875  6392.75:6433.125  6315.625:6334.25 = -0.1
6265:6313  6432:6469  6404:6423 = 0.5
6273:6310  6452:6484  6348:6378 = 0.4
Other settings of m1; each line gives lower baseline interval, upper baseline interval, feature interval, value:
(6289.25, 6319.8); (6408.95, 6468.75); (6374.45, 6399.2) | 0.1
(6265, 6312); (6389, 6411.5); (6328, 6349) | 0.1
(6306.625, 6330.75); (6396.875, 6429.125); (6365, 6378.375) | -0.5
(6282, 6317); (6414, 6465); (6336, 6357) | 0.2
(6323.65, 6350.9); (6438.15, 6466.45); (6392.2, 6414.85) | 0.4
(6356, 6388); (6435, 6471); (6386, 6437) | 0.8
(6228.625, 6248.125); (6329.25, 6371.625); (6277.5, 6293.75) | -0.6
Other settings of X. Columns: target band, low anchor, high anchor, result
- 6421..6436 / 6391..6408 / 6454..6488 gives 0.10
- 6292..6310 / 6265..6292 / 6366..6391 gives -0.34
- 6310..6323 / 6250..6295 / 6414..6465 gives 0.14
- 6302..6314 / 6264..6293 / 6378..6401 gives -0.11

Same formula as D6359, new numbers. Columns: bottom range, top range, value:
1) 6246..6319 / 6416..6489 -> 1.05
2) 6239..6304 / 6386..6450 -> 1.04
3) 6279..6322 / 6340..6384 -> 1.01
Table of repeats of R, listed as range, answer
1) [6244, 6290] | 10.5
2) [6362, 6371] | 10.9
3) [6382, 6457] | 11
